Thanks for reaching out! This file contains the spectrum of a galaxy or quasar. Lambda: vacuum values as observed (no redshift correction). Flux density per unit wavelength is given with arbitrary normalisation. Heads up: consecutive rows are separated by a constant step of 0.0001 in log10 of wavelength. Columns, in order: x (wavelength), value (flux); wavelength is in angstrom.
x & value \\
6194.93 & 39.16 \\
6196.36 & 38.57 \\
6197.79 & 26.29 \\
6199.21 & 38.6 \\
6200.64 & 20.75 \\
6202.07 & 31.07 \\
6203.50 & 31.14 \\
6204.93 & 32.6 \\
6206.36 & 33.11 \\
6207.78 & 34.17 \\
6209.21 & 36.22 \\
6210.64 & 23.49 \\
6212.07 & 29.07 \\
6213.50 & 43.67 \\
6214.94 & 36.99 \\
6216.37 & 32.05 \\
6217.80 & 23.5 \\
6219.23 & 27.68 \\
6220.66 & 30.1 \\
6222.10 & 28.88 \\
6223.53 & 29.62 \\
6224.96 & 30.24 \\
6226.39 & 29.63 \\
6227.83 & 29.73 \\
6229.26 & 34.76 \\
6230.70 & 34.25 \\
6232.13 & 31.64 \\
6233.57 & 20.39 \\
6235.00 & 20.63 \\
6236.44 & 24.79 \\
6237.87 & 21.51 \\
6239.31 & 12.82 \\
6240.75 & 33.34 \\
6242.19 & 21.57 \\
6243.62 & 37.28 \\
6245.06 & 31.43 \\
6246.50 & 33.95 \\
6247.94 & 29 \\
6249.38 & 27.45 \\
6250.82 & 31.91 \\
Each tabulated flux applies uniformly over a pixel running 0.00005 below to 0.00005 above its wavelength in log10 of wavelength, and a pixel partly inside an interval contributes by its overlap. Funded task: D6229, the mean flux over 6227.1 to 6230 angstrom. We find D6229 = 32.2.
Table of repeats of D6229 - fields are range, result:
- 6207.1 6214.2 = 33.3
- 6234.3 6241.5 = 22.6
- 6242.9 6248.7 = 32.9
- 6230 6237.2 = 26.3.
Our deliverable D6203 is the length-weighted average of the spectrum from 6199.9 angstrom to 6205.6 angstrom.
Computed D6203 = 28.9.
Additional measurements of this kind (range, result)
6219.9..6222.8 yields 29.4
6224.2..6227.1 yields 30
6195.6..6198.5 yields 32.5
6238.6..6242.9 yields 22.6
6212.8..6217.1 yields 37.4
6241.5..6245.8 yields 30.2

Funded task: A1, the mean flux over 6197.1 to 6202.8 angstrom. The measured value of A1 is 29.2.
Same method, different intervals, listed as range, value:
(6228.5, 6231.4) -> 34.4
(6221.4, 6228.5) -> 29.6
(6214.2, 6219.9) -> 30.1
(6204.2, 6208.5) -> 33.3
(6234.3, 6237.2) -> 22.7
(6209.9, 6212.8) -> 26.5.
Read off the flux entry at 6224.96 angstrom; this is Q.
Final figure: 30.24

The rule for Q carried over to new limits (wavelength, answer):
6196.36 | 38.57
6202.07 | 31.07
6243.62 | 37.28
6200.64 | 20.75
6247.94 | 29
